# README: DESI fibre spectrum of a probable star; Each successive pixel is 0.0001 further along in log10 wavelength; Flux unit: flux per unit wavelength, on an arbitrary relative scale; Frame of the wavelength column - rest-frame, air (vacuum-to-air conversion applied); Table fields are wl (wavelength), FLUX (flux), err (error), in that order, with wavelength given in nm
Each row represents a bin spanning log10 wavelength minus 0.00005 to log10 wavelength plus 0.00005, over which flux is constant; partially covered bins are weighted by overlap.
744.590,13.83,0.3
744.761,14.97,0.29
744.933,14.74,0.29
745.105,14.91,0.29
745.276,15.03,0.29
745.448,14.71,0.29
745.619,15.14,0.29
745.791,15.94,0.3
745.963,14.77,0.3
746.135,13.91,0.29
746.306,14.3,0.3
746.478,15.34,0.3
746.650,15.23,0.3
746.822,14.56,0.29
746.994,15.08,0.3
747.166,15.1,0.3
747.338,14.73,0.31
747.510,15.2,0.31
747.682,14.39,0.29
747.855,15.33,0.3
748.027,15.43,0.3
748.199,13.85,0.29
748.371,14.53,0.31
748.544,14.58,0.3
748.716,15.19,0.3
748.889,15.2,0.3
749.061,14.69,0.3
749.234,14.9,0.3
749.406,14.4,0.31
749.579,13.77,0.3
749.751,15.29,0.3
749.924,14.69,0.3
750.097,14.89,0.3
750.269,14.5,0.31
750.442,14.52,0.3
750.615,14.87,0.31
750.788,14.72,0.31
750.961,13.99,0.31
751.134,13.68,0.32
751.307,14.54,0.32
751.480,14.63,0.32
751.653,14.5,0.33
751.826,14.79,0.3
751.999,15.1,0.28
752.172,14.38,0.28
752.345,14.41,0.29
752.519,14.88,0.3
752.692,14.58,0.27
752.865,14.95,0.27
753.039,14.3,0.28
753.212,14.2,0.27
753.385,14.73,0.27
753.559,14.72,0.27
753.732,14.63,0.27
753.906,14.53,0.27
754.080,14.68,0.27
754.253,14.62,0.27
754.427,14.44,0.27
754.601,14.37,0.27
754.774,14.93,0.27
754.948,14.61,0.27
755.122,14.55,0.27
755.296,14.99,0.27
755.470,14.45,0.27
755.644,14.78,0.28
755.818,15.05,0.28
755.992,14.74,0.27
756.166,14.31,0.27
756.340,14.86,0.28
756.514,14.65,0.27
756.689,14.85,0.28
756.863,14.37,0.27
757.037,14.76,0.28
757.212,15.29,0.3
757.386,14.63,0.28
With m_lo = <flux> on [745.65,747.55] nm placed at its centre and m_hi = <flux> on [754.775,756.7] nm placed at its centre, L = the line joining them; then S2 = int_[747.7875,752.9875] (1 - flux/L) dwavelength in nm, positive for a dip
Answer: 0.06 nm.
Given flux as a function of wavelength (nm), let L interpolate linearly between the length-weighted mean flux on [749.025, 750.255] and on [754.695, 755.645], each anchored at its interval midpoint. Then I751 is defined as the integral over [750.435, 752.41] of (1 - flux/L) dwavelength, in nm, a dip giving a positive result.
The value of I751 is 0.02 nm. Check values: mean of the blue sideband 14.7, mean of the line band 14.5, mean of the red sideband 14.7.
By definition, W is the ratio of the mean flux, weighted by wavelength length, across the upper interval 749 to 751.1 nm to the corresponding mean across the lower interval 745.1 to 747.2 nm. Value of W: 1.0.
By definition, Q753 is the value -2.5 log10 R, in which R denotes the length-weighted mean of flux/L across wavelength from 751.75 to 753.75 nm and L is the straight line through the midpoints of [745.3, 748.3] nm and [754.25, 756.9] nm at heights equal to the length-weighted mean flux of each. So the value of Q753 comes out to 0.01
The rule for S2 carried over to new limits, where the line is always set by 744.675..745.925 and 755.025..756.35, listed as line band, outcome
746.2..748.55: 0.02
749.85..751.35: 0.04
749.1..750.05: 0.02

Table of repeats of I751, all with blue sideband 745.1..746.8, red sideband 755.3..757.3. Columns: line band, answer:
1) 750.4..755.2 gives 0.08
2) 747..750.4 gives 0.02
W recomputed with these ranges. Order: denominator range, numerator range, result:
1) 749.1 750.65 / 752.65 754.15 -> 1.00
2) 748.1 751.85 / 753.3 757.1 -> 1.01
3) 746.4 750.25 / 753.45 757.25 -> 0.99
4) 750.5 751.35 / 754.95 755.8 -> 1.03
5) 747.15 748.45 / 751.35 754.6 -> 0.99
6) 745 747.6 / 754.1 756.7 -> 0.98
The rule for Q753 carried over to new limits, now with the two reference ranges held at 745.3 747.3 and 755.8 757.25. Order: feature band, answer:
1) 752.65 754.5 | 0.01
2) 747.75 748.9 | 0.00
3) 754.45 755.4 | 0.01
